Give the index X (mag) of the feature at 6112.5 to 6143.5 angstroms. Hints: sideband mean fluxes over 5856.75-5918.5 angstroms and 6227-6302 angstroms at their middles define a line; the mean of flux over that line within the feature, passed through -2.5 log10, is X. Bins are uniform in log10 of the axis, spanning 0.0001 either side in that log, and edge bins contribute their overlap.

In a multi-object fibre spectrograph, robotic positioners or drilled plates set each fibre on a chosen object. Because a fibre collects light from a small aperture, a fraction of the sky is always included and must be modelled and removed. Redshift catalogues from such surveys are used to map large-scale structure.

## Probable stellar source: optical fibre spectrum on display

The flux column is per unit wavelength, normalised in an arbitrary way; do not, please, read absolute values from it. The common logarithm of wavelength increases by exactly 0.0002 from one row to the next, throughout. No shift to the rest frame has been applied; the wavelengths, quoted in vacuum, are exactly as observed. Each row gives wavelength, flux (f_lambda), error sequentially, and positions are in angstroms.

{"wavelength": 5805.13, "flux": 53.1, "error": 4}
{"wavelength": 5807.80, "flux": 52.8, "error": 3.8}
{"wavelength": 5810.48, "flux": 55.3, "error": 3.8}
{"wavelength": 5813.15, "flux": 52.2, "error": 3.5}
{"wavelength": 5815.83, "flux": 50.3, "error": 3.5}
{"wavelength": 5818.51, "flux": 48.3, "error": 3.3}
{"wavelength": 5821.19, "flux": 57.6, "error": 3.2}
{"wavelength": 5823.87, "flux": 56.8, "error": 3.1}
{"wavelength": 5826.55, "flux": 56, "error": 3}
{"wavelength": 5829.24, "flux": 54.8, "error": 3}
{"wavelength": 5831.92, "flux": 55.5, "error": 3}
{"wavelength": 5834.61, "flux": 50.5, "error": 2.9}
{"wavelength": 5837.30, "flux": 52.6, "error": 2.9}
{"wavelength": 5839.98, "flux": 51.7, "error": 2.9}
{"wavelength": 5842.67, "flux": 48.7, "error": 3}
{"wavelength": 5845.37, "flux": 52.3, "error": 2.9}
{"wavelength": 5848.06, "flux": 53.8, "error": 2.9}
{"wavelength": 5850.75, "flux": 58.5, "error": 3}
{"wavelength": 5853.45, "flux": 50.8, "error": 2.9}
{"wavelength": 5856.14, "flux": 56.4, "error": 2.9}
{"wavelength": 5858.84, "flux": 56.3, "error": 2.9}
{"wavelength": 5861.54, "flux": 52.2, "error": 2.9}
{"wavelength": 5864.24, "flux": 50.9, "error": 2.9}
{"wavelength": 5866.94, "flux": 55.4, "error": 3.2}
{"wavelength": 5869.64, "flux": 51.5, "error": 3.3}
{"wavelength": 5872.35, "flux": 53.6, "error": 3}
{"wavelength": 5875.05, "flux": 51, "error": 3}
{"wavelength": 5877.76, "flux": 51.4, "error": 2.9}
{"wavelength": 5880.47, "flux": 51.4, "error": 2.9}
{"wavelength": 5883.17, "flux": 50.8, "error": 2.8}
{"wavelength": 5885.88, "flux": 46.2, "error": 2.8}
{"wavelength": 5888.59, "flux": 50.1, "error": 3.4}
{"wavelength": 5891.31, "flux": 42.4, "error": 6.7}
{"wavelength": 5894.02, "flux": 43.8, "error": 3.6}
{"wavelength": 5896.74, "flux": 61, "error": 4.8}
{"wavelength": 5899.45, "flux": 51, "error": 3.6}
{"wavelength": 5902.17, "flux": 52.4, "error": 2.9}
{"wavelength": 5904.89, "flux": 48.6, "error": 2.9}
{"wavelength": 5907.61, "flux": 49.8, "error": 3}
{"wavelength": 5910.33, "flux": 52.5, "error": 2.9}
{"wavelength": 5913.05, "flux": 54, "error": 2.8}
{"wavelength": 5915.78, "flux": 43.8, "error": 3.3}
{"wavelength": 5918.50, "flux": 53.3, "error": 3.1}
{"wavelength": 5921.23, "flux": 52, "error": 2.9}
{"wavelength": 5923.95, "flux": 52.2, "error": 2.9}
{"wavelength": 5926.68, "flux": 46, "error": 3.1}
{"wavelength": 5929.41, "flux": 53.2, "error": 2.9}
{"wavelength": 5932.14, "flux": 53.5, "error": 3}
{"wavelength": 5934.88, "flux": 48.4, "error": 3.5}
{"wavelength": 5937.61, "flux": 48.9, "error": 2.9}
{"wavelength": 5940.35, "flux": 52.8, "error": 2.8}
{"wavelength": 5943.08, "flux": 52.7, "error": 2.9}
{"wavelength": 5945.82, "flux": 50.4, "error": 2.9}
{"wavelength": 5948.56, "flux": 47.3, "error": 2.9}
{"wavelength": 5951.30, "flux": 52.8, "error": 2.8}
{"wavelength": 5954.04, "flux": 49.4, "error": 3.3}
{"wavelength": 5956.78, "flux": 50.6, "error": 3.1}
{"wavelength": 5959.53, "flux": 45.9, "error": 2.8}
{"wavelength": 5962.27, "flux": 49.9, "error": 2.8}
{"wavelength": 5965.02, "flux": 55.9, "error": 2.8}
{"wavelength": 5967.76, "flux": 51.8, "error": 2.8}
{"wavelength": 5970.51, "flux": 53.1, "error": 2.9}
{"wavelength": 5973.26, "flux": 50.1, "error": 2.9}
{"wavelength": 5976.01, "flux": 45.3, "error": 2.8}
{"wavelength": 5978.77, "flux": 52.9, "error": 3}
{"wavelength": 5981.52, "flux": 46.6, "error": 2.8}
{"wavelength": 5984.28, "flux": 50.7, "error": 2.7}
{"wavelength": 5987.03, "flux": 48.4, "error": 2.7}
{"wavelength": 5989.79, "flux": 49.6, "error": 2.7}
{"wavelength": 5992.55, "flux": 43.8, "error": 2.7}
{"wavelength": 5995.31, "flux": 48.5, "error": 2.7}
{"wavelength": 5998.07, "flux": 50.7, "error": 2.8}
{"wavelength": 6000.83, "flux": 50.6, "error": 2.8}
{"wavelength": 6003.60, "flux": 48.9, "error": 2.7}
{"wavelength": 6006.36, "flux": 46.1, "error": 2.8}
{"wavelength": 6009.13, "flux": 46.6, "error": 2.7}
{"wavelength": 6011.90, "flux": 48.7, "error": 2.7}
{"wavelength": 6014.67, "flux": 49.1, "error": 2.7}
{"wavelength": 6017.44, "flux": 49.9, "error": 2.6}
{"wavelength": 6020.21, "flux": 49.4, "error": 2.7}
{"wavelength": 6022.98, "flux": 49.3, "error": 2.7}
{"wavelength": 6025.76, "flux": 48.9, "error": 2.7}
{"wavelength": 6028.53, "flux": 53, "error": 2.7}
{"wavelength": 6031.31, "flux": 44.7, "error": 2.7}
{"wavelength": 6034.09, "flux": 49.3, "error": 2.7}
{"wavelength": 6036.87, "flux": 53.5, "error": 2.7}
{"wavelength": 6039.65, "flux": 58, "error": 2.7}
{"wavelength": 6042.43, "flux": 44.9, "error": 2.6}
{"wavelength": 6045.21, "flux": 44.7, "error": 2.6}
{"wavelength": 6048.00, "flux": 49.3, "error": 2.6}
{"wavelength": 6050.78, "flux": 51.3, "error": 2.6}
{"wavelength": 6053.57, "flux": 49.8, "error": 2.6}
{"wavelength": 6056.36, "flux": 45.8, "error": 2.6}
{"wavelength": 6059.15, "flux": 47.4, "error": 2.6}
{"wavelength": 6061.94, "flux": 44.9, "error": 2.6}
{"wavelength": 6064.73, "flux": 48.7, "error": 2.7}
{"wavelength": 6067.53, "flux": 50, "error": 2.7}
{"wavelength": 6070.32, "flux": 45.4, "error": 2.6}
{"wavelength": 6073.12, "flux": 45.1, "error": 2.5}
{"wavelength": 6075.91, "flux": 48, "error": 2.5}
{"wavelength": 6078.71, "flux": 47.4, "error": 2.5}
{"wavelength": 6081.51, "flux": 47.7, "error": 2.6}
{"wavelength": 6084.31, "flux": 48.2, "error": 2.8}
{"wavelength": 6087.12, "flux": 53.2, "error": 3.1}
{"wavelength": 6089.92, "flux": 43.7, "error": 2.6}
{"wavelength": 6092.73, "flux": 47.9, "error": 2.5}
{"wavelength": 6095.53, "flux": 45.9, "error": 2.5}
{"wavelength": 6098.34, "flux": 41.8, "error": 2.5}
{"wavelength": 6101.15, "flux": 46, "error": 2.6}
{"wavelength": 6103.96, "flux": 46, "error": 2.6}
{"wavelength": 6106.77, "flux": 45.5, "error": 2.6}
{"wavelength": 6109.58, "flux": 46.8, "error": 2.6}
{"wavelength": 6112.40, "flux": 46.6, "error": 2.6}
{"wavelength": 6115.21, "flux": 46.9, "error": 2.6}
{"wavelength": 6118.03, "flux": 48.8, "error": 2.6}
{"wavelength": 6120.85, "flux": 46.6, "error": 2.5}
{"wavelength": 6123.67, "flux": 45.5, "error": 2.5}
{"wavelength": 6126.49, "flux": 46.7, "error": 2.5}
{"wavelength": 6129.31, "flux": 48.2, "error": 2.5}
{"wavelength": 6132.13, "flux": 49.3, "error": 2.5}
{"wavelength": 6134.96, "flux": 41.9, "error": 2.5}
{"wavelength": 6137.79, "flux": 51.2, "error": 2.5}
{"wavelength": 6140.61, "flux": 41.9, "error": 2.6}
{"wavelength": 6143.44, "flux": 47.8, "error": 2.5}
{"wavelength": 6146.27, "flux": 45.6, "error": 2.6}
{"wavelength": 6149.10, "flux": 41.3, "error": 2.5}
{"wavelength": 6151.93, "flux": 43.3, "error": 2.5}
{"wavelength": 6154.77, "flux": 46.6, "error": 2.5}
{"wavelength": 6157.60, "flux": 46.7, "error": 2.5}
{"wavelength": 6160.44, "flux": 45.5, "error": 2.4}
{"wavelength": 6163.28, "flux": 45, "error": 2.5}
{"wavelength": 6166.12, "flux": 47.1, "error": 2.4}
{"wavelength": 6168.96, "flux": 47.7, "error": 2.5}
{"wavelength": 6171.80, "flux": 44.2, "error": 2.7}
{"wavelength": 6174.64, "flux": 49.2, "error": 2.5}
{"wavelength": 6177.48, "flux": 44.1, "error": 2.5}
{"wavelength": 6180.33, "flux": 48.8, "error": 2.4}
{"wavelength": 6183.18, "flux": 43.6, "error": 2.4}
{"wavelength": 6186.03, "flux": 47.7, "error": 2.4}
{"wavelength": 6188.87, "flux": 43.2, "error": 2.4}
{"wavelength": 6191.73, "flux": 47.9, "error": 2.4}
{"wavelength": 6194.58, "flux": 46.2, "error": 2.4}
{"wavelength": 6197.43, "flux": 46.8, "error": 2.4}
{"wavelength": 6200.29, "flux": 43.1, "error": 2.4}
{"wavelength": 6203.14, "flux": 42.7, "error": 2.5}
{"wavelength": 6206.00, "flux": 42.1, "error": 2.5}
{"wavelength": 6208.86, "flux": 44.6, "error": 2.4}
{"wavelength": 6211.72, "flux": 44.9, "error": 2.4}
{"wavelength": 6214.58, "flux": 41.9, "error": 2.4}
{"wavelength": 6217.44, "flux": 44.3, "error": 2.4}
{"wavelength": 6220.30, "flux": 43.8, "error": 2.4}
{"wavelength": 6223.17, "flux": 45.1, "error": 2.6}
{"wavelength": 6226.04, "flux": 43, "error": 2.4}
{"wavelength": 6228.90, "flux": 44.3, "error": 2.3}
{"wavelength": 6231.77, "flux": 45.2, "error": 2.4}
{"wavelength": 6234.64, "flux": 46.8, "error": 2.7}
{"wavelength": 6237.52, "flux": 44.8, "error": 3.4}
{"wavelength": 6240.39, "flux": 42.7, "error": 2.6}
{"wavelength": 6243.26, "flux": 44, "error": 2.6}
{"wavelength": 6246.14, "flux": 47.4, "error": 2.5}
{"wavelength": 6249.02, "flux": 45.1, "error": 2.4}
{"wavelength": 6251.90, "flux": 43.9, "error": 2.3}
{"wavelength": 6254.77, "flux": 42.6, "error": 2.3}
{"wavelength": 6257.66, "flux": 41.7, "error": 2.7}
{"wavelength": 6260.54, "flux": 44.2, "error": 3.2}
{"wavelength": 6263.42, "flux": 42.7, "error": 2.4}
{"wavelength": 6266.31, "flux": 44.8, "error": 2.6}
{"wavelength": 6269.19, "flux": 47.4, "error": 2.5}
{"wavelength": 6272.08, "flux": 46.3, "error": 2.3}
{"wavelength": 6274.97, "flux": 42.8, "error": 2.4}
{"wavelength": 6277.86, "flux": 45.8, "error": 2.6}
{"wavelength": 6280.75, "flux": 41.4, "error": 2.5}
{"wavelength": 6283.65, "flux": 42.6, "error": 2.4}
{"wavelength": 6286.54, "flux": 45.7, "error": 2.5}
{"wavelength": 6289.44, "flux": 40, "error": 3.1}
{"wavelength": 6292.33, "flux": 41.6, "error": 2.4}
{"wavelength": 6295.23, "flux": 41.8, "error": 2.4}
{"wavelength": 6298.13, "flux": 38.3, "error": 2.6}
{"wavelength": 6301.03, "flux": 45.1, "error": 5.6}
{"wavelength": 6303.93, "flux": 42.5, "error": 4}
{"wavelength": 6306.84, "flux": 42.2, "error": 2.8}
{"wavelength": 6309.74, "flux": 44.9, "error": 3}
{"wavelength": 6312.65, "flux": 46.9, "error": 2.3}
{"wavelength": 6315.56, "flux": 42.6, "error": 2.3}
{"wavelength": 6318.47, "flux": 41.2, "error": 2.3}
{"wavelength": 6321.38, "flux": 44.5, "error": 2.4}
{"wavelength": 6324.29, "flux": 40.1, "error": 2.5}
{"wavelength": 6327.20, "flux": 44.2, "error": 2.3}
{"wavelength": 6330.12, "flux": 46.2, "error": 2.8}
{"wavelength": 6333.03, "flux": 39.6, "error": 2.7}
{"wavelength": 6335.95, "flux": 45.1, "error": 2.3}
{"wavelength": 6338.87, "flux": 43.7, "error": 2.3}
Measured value -0.01 mag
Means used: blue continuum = 51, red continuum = 43.8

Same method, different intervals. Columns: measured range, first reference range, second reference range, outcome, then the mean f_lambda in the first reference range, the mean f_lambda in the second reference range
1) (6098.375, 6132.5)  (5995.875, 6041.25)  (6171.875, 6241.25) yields 0.01 mag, 49.8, 44.9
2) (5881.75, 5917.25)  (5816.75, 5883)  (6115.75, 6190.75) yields 0.05 mag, 53.2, 46.1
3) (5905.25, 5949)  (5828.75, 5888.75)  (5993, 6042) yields 0.01 mag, 52.5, 49.5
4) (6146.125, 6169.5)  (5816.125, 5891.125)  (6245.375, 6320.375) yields 0.02 mag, 52.6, 43.5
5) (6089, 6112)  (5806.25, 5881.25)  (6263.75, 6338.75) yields 0.05 mag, 53.2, 43.3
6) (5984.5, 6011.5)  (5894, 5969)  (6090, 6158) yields 0.02 mag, 51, 46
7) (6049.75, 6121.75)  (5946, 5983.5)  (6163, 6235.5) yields 0.01 mag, 50.1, 45.1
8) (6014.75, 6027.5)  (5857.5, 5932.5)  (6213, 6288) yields -0.02 mag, 51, 44.2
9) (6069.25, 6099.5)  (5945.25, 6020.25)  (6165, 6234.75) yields 0.01 mag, 49.4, 45.1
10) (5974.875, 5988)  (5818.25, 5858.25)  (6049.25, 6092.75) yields 0.03 mag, 53.8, 47.8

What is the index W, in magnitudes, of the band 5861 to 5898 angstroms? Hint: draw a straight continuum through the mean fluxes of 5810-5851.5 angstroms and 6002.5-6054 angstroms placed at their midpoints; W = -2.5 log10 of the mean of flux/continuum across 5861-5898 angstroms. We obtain 0.03 mag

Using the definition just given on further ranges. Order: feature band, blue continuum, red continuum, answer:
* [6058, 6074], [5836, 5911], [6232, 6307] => 0.02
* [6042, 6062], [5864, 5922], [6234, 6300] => 0.00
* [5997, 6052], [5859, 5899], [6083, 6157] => -0.03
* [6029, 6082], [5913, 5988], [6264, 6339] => 0.00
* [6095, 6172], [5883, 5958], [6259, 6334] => 0.01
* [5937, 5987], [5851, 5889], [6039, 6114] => -0.01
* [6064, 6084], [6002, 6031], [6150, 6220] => 0.00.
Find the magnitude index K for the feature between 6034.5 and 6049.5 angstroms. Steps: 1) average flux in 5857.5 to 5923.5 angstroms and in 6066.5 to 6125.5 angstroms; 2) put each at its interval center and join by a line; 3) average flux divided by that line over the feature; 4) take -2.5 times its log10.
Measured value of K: -0.05 mag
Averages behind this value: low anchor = 51.1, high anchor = 46.8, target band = 50.1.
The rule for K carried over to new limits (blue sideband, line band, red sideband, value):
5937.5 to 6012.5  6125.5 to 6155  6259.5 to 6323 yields 0.01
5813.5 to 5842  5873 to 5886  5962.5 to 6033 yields 0.03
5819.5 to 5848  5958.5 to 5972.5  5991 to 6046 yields -0.02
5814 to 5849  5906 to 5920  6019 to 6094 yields 0.01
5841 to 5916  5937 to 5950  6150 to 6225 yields -0.01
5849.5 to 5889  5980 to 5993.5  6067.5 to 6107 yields 0.03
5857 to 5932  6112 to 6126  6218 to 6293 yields 0.00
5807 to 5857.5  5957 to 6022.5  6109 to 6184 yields 0.01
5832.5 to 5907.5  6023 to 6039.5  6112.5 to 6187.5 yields -0.04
